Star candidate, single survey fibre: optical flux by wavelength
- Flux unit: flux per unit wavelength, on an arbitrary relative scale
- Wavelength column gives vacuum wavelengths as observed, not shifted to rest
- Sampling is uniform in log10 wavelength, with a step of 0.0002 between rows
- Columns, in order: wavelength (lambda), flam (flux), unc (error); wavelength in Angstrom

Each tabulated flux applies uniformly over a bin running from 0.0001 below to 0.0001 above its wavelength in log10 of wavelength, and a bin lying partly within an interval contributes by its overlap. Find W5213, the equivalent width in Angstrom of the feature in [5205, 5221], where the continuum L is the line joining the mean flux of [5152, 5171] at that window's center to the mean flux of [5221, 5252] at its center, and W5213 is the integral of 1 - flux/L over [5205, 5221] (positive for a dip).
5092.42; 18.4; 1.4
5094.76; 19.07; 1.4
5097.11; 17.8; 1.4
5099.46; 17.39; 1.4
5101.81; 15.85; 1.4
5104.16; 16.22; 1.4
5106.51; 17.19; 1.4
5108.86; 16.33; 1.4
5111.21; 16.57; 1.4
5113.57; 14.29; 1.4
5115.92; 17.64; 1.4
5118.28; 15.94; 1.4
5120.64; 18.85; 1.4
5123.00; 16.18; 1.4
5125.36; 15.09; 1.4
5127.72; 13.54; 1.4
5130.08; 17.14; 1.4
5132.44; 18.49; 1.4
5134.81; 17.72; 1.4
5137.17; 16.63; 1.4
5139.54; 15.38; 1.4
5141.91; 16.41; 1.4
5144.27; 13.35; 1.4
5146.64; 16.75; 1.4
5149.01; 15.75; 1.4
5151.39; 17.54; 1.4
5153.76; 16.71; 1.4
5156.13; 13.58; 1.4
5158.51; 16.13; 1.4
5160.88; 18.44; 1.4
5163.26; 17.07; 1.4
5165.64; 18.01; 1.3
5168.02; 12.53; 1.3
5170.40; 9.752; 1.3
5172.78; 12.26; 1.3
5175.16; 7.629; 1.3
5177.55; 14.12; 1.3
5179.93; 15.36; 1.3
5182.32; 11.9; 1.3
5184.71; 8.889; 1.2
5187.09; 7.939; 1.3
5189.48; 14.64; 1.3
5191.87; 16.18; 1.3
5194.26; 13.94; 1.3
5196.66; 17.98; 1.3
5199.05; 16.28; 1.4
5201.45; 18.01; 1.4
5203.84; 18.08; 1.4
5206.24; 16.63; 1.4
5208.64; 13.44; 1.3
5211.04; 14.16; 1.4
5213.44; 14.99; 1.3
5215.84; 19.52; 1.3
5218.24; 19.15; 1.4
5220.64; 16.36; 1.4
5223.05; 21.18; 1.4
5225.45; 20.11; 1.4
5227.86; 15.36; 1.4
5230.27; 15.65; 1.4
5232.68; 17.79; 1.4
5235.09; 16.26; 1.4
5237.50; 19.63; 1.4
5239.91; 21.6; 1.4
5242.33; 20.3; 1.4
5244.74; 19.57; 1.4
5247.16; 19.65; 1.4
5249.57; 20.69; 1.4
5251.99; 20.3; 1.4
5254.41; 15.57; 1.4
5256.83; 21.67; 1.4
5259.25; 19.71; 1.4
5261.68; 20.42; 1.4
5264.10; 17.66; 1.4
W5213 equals 1.4 Angstrom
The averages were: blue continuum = 15.5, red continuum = 19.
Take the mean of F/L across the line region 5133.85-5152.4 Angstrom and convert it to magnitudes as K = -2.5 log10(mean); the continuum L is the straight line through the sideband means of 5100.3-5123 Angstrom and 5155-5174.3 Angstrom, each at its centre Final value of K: -0.053 mag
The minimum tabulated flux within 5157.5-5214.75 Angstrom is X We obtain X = 7.629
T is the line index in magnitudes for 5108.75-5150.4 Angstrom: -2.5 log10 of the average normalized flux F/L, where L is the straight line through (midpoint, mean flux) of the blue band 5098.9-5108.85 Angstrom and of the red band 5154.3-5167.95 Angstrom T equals 0.02 mag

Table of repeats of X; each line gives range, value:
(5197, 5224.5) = 13.44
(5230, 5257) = 15.57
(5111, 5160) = 13.35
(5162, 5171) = 9.752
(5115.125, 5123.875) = 15.94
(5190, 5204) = 13.94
